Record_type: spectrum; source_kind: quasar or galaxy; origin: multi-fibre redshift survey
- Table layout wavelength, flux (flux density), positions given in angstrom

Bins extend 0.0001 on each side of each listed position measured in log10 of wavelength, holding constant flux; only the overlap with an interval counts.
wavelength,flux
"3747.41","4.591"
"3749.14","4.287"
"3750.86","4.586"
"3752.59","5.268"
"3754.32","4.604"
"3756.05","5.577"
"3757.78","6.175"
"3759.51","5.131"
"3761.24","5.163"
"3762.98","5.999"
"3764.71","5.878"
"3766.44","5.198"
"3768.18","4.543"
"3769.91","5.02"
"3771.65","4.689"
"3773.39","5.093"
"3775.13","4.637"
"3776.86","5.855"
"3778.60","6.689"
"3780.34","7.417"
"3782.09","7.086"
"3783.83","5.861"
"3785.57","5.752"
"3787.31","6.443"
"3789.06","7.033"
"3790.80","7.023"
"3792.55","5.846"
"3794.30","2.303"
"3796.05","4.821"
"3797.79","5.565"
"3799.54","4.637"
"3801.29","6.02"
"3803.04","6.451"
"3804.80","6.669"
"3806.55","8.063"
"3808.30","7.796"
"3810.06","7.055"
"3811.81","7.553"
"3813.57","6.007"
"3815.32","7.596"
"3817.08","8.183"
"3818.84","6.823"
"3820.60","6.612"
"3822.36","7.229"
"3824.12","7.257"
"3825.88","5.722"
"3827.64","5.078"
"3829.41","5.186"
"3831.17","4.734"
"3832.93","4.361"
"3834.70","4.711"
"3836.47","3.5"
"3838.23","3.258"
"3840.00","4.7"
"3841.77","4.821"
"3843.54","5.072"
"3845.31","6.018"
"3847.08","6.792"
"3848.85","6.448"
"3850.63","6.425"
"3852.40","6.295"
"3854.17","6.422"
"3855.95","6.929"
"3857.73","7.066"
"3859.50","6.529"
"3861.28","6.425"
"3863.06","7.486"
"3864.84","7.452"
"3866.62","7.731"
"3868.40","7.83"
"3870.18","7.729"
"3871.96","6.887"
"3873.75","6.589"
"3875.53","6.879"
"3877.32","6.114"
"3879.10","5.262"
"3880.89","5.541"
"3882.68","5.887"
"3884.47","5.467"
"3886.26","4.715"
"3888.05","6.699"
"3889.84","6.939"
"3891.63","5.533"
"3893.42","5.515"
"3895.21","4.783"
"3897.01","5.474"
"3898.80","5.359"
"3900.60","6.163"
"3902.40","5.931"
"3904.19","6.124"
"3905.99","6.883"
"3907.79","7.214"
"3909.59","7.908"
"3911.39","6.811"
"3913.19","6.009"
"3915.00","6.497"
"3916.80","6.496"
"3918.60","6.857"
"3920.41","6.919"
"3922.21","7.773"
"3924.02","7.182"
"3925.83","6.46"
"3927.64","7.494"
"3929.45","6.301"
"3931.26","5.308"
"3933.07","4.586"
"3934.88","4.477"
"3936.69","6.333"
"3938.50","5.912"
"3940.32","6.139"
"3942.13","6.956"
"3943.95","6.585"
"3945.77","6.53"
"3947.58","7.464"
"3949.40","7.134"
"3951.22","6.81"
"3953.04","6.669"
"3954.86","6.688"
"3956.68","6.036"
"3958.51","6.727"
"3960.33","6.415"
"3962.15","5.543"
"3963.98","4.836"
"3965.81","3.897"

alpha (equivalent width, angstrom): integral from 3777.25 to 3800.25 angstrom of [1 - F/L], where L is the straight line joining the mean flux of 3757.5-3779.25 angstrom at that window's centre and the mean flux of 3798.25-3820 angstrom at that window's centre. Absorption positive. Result 0.7 angstrom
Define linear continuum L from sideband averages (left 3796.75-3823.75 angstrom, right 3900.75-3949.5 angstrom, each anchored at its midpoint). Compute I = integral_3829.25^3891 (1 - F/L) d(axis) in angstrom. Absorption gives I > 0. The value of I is 5.9 angstrom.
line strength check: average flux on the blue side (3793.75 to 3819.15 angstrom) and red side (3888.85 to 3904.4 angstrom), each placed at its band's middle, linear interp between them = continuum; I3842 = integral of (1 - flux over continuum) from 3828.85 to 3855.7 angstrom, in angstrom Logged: 3.71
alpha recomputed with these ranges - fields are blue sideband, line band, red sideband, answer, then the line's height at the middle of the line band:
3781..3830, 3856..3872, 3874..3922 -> -2.5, 6.25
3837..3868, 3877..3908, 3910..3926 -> 3.6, 6.59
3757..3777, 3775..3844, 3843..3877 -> -0.4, 5.96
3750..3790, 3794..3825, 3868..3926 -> -3.6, 5.87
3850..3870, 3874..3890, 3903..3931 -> 2.3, 6.93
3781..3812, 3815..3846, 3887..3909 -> 3.0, 6.16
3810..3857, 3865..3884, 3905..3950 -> -1.4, 6.21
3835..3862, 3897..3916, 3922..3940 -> -1.4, 6.01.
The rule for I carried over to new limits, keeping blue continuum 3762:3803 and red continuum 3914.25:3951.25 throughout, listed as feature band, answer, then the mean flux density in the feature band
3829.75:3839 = 2.7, 4.19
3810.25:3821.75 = -2.6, 7.13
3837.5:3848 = 1.5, 5.14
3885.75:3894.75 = 0.5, 5.88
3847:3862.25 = -1.4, 6.59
